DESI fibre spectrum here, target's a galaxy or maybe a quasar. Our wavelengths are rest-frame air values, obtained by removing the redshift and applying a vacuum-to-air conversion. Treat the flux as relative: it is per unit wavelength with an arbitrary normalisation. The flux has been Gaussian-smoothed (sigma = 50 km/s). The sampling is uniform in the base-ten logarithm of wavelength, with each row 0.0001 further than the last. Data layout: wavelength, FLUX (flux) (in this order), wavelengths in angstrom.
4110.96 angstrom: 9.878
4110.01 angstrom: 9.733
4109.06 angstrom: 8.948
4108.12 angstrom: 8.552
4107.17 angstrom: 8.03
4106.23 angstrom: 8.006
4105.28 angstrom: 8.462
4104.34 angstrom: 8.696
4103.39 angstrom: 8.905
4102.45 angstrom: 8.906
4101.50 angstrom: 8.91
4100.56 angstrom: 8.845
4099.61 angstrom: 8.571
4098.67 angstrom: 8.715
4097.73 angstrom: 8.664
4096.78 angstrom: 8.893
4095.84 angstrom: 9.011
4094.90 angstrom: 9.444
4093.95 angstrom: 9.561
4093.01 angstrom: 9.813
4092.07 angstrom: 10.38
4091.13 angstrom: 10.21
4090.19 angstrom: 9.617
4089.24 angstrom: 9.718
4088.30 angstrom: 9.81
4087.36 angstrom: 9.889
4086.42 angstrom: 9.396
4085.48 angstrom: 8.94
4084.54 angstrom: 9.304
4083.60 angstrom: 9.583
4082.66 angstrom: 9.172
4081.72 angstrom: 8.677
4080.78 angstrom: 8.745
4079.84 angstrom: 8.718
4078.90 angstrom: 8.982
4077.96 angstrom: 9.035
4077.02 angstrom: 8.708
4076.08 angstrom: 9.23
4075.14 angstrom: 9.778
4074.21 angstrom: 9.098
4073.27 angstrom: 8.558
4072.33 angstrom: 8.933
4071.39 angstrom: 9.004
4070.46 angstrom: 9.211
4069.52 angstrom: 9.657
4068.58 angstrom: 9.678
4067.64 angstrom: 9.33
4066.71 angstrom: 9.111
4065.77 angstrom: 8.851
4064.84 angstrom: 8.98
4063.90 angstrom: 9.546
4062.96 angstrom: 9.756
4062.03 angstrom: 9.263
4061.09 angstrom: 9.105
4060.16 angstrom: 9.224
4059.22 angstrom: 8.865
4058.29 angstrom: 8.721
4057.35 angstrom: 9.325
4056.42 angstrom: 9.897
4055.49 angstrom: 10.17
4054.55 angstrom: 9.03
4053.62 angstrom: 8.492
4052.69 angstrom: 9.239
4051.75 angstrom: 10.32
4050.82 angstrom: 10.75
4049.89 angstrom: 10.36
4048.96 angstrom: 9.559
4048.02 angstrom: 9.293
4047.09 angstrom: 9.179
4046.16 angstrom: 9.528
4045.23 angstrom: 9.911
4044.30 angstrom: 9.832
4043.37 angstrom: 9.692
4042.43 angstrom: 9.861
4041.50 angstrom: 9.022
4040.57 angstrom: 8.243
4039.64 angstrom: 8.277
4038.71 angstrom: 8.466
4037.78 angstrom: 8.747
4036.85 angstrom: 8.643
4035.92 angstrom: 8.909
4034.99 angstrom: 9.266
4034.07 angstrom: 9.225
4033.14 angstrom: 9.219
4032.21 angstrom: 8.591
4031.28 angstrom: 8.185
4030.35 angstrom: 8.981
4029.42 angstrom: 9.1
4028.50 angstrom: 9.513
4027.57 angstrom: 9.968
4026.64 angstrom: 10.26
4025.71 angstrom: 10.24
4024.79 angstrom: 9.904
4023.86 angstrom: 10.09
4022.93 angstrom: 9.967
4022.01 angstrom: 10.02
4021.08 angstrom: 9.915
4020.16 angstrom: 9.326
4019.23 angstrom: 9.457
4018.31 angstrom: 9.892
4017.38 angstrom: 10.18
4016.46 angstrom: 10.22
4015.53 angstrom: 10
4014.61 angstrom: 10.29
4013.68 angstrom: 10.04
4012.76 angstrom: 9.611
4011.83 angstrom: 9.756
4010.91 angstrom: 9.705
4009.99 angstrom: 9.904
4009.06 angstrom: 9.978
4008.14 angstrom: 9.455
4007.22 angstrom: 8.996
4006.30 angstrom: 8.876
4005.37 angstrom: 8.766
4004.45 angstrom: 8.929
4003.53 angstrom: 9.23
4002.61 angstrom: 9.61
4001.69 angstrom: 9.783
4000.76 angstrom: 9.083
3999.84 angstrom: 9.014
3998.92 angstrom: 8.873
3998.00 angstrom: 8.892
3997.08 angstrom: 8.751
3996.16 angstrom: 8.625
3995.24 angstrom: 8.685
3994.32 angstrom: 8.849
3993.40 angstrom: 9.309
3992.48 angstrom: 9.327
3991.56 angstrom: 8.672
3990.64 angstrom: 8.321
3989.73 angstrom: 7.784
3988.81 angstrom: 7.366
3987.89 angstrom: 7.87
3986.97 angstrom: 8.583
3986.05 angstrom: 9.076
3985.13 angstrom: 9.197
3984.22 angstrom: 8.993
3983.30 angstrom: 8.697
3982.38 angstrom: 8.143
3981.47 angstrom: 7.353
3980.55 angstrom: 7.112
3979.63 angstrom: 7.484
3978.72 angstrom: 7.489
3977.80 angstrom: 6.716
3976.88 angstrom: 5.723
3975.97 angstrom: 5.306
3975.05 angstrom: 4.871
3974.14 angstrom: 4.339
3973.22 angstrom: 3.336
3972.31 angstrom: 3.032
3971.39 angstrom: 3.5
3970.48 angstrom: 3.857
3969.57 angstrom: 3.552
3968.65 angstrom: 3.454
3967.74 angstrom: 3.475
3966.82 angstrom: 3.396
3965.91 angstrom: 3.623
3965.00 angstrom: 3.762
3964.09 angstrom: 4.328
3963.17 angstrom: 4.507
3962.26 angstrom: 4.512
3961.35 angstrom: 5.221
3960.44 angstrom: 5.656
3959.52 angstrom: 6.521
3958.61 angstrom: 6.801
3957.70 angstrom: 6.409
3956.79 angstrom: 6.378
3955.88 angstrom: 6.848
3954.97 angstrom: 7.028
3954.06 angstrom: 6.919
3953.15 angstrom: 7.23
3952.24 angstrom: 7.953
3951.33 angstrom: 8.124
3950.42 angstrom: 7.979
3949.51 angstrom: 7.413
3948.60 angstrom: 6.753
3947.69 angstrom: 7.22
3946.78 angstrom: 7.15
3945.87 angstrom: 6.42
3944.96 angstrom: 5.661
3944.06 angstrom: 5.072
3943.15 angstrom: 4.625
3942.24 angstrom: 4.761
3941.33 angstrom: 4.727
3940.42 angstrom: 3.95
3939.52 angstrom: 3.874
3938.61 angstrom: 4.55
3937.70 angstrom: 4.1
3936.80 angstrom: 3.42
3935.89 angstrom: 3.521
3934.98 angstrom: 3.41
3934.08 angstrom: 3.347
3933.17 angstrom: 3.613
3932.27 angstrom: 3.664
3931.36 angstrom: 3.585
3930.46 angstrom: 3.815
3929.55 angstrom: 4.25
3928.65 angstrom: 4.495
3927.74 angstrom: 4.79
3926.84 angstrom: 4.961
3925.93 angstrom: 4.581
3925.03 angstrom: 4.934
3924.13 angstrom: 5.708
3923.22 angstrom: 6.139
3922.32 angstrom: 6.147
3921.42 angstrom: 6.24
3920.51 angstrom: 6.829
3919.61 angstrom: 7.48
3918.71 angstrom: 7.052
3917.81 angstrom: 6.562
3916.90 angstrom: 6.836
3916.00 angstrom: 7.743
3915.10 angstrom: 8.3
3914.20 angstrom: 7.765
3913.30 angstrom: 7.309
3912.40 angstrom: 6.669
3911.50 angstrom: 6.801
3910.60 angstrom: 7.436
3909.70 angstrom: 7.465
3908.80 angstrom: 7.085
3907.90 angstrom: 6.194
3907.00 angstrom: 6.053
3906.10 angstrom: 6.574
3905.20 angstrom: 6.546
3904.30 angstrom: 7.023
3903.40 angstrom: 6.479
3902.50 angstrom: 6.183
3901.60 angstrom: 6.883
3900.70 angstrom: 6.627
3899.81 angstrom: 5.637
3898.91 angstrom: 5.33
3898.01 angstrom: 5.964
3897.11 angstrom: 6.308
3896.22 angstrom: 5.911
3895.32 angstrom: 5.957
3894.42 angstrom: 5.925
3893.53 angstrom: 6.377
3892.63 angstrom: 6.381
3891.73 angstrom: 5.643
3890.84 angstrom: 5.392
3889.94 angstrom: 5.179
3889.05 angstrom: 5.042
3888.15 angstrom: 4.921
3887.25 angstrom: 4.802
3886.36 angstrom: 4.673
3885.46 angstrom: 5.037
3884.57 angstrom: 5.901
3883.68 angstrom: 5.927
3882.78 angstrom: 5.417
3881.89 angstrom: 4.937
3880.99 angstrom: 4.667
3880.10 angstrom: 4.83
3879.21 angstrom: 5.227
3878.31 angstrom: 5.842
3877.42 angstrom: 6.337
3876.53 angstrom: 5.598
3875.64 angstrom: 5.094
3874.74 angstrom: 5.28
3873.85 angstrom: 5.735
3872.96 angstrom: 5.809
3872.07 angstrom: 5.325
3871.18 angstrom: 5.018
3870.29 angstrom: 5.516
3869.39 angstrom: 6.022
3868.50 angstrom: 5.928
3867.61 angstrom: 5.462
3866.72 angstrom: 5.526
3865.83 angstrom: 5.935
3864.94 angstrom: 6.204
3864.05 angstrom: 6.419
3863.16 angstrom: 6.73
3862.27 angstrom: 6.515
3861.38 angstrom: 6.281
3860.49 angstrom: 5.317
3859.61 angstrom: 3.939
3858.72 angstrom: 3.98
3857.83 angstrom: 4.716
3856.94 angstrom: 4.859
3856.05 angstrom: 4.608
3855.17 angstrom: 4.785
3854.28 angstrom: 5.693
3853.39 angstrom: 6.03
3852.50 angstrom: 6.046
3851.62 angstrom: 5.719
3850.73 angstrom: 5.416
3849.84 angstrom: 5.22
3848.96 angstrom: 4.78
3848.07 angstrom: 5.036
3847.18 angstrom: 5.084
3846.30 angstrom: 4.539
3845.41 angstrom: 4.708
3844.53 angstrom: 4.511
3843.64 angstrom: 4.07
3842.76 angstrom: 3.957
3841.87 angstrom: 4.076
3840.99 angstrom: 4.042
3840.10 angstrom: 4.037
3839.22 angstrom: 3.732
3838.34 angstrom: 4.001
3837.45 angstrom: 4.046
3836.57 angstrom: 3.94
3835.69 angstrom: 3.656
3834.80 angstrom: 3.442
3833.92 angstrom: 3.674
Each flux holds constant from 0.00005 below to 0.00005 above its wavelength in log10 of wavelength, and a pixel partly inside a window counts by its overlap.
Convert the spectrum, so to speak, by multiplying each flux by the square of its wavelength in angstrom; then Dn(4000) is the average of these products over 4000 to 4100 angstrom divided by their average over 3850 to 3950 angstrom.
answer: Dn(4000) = 1.8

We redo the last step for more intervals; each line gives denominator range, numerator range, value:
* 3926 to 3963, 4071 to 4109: 1.81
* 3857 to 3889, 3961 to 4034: 1.56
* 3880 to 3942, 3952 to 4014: 1.34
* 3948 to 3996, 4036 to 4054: 1.49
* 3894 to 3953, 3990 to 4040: 1.66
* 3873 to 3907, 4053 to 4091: 1.77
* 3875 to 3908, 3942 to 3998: 1.18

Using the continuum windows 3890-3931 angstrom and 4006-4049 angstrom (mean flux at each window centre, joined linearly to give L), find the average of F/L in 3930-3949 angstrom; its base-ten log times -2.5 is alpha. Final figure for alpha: 0.46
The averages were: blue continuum 6.22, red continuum 9.47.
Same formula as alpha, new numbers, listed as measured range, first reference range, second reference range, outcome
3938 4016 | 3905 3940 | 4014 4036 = 0.11 mag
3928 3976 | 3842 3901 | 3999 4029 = 0.48 mag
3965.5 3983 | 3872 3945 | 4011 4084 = 0.41 mag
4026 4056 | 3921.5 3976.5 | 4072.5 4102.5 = -0.19 mag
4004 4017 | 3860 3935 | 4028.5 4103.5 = -0.18 mag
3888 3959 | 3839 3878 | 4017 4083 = 0.11 mag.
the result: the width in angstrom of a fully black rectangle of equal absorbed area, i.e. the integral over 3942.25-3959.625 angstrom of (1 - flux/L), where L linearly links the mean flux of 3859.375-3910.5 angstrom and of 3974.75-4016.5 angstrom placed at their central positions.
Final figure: 1.8 angstrom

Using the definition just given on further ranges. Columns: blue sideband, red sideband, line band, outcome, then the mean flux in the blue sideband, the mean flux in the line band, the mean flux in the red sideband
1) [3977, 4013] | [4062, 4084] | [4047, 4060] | -0.7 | 8.71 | 9.51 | 9.15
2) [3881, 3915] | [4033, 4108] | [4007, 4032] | -4.4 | 6.11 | 9.73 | 9.2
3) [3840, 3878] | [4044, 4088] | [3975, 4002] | -1.2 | 5.27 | 8.17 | 9.32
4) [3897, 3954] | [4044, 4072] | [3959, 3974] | 6.1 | 5.9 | 4.12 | 9.44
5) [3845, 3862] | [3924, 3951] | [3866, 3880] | -1.4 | 5.11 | 5.57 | 4.89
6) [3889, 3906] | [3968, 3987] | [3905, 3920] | -2.4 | 6.08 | 7.06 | 6.1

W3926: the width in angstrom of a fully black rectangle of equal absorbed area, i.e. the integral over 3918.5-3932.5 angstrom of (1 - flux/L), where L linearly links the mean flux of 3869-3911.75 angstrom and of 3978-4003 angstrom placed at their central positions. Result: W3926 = 3.0 angstrom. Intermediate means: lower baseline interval 5.84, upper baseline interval 8.53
